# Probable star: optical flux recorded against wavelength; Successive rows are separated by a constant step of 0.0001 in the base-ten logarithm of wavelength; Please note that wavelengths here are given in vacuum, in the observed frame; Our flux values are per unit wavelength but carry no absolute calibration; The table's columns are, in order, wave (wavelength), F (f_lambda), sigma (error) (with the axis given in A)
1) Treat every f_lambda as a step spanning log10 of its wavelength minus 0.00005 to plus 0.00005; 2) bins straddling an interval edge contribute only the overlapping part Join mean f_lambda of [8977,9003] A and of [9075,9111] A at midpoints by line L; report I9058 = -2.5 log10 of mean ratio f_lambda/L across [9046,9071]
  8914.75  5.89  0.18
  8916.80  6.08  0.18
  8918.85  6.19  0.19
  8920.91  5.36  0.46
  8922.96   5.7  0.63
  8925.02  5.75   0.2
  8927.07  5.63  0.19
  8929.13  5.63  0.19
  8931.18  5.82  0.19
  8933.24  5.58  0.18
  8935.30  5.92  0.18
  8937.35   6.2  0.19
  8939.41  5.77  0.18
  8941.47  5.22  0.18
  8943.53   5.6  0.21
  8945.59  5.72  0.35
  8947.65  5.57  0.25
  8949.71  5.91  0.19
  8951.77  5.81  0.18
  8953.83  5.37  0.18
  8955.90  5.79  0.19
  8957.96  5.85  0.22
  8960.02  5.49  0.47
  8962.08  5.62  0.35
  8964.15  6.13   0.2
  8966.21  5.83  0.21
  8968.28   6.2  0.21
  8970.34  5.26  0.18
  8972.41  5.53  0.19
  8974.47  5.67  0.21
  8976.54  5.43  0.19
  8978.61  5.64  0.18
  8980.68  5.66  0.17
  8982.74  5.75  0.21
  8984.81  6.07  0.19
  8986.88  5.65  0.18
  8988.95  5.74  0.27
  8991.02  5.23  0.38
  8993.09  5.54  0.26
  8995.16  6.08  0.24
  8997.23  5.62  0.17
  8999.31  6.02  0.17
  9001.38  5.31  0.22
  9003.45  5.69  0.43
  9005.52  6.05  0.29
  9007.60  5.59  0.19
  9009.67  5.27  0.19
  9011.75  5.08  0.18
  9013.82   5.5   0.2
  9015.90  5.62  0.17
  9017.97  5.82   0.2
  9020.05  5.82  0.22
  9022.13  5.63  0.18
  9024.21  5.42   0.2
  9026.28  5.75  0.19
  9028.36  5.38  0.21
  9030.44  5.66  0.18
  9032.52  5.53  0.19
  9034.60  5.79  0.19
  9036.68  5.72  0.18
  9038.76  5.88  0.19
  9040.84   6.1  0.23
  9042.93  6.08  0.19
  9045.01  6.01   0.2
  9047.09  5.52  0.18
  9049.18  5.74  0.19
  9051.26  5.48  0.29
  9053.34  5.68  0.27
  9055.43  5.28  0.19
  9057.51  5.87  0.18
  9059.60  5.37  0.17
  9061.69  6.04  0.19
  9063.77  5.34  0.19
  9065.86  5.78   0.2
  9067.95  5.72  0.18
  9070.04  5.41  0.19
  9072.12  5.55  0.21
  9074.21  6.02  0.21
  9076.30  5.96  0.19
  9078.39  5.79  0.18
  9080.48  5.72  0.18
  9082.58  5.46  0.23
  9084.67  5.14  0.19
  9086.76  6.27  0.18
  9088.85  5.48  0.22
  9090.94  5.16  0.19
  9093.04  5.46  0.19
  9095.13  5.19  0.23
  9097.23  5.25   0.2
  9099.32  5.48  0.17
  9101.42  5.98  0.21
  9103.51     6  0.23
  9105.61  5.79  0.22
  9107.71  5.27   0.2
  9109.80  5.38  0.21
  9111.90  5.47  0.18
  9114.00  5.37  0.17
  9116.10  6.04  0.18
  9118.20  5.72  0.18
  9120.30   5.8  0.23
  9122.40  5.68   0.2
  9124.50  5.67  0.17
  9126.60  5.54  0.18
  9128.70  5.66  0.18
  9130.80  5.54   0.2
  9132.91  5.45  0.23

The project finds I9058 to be 0.00 mag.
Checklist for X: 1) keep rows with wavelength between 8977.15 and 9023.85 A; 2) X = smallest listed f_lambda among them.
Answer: 5.08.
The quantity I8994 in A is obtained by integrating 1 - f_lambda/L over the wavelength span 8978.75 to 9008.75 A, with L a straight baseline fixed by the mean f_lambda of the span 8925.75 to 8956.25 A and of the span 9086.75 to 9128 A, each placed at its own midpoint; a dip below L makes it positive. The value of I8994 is -0.2 A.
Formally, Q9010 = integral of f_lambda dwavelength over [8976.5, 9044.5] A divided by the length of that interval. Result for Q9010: 5.68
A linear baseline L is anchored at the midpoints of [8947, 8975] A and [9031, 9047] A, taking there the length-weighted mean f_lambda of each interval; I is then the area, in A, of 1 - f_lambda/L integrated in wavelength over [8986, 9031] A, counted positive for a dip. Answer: 1.43 A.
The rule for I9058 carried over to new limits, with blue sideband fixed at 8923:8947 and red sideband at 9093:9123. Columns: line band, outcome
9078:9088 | -0.010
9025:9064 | -0.012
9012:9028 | 0.008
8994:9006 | -0.022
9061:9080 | -0.021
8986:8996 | 0.006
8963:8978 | -0.006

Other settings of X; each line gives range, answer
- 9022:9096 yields 5.14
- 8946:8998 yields 5.23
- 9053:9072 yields 5.28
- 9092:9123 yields 5.19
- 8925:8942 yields 5.22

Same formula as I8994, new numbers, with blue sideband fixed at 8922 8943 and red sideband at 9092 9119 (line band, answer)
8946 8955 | 0.1 A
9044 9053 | -0.1 A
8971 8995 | 0.2 A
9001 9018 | 0.3 A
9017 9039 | -0.1 A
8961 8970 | -0.3 A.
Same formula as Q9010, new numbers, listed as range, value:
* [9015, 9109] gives 5.65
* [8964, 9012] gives 5.67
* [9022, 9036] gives 5.6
